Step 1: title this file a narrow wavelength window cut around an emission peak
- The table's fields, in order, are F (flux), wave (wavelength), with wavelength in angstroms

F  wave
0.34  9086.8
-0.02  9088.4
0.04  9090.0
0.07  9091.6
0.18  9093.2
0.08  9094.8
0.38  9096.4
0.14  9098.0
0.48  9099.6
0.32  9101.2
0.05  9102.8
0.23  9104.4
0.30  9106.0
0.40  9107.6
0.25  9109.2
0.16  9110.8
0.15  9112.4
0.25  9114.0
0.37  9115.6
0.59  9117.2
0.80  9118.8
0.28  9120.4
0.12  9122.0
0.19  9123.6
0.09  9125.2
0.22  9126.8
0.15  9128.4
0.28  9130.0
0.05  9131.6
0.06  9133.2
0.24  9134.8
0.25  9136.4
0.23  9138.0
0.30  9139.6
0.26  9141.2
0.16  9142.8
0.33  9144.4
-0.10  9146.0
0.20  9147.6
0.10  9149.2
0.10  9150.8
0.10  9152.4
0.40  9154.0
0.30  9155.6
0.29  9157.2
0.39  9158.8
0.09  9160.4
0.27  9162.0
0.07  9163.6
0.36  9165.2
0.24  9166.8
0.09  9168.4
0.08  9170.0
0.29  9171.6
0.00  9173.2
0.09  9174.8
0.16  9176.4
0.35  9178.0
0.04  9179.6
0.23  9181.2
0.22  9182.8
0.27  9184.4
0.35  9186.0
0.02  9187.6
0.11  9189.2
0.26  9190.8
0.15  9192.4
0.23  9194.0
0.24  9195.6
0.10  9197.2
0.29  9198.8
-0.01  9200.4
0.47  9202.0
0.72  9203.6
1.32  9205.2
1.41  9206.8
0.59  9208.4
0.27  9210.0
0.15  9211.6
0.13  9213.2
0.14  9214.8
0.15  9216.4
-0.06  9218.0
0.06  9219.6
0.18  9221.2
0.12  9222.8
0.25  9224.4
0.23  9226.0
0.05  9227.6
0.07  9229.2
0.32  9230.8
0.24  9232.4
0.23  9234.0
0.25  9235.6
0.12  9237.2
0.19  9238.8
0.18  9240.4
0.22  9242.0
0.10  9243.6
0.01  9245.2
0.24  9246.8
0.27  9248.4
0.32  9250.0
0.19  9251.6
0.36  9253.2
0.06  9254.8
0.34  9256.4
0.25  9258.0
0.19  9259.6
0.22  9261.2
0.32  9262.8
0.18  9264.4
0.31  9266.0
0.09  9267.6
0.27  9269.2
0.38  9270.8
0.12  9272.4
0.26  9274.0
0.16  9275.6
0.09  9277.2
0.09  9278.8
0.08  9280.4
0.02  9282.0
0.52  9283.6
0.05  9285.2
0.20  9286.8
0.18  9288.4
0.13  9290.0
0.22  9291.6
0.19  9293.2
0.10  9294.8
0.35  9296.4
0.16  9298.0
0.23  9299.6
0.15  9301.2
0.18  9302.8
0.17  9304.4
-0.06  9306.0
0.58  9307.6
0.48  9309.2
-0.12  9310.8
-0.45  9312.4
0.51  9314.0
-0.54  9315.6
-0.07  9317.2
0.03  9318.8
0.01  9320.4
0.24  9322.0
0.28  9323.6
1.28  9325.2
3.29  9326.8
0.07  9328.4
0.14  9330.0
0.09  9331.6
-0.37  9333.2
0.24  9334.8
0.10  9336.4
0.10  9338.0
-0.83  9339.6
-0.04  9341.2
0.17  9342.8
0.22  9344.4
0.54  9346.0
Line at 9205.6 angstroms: [O III]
